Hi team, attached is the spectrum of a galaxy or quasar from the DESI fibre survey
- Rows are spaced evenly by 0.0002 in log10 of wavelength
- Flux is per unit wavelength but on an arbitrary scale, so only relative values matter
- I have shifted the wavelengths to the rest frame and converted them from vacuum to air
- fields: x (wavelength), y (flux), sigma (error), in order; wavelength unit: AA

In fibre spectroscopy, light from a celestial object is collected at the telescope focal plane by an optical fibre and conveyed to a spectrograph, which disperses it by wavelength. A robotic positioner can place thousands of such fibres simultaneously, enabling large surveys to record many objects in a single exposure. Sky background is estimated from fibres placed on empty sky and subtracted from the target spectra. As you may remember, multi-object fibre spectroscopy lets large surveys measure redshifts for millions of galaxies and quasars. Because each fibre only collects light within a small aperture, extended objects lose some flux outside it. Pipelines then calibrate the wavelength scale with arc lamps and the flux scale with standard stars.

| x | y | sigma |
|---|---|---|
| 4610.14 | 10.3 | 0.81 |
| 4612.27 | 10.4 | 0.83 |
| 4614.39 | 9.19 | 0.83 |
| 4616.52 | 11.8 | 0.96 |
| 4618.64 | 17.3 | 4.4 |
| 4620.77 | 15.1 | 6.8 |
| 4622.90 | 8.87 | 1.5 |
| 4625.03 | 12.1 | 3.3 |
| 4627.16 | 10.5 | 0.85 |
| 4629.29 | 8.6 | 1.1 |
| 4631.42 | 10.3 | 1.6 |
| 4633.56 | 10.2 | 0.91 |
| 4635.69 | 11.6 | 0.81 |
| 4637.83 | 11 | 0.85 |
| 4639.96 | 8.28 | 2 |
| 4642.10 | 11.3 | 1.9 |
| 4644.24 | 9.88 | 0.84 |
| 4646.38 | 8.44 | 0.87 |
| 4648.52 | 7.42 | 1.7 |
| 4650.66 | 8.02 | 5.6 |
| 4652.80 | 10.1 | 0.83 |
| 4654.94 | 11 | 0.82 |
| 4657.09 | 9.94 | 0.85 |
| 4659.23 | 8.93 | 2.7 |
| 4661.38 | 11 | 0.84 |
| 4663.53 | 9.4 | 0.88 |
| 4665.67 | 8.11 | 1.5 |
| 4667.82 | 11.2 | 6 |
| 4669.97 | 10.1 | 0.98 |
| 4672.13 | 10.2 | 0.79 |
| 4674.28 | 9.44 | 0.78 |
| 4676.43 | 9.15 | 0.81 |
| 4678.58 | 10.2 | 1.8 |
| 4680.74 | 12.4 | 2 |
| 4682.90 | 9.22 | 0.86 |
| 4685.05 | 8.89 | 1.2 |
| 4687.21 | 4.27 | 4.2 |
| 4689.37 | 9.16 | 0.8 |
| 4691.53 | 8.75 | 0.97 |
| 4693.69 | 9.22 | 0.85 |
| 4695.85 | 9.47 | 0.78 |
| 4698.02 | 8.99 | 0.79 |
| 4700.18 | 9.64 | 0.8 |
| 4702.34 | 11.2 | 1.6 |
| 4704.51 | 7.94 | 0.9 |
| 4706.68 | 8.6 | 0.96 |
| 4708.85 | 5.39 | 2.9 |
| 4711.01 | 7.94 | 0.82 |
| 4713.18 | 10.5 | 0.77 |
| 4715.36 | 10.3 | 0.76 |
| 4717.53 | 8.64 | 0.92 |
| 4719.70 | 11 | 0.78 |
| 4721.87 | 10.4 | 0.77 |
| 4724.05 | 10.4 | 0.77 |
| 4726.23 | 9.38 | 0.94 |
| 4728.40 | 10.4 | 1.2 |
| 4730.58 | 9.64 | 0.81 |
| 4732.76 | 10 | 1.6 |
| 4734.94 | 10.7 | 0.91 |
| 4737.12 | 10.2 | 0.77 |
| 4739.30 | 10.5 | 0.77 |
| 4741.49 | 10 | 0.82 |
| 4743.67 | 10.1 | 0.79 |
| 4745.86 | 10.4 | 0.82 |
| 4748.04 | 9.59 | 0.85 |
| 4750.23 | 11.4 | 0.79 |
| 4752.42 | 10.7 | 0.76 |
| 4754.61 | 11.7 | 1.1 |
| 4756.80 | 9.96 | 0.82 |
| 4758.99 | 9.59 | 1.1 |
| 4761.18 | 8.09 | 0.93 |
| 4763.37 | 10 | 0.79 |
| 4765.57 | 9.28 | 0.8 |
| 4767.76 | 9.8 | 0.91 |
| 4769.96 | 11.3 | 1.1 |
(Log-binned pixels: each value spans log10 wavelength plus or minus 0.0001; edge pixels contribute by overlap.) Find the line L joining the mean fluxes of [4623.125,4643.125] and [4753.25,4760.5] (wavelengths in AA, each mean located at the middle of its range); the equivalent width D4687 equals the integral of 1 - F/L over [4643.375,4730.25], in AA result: 8.1 AA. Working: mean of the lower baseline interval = 10.4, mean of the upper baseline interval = 10.3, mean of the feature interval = 9.37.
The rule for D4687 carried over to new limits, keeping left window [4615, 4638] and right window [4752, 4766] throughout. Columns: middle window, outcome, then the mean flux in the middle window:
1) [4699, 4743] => 3.0 AA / 9.64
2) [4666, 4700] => 4.7 AA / 9.35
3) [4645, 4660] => 2.8 AA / 9.14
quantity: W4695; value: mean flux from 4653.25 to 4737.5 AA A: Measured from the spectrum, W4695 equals 9.52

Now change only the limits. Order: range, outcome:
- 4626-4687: 9.74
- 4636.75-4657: 9.51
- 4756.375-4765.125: 9.36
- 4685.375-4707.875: 8.71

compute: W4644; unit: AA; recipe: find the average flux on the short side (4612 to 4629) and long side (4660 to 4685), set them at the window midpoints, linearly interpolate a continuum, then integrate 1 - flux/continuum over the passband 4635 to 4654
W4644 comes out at 2.5 AA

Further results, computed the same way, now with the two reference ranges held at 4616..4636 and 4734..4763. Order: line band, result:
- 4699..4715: 2.8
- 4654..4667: 1.7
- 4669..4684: 1.3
